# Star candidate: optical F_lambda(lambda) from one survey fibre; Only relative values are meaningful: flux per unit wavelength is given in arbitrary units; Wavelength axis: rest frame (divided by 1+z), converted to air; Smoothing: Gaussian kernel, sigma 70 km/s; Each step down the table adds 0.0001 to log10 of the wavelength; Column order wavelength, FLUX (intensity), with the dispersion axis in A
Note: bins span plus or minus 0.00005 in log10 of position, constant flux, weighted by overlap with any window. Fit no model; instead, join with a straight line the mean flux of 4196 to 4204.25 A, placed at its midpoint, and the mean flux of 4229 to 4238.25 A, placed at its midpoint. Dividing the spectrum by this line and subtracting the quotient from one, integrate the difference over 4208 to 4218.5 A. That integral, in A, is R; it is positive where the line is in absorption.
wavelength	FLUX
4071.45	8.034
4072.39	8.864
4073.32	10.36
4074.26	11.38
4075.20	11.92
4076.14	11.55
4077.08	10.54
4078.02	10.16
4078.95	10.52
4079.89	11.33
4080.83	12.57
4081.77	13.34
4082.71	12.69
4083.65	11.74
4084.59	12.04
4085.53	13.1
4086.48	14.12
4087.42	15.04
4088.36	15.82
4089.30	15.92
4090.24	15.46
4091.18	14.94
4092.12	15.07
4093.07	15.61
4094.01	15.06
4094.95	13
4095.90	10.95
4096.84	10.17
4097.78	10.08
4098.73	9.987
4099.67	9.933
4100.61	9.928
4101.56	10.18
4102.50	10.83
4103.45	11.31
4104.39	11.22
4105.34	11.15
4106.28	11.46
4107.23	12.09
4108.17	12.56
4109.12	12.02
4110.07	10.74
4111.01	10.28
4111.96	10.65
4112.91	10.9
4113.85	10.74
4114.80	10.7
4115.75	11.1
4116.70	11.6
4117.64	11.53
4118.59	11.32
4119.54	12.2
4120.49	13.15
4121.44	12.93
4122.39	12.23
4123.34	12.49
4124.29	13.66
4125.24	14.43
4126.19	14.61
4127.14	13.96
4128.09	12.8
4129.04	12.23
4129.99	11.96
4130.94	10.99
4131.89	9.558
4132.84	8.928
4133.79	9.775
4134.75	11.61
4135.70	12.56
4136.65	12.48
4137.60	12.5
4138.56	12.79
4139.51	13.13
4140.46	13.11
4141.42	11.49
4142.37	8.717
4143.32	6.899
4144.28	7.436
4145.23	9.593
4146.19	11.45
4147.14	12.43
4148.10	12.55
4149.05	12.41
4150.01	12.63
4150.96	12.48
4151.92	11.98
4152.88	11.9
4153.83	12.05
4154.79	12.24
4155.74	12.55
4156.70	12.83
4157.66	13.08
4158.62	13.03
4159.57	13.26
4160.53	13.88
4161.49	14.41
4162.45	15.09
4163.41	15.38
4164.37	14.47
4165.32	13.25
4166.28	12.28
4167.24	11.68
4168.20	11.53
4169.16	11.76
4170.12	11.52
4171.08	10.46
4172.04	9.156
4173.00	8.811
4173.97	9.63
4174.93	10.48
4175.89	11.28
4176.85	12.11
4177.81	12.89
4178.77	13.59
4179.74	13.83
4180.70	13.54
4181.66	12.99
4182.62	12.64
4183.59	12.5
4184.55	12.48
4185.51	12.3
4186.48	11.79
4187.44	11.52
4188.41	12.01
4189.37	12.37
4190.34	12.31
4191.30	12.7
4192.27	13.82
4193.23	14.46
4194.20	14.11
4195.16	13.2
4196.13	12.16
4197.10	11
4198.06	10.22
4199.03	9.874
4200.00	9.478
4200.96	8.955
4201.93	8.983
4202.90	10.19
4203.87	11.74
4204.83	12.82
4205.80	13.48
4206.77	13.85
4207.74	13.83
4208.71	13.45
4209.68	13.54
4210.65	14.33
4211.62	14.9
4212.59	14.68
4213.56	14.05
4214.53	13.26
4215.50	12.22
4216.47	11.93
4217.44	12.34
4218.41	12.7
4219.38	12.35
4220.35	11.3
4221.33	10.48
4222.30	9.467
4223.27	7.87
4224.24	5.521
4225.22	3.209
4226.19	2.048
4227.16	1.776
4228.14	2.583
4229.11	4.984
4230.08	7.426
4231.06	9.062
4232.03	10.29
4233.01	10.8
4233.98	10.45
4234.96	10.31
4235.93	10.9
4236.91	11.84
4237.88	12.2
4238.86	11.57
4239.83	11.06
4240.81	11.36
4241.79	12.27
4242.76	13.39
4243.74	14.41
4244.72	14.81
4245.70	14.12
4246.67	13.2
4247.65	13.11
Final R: -3.45 A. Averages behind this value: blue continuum 10.2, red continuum 10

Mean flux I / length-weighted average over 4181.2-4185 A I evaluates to 12.7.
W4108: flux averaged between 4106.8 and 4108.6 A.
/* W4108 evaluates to 12.4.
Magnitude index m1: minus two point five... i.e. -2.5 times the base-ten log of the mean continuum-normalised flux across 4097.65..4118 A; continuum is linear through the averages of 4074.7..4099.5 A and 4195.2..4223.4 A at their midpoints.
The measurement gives 0.15 mag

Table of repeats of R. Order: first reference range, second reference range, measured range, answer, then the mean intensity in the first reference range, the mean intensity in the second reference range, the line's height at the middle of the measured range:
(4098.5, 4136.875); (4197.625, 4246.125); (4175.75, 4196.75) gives -3.3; 11.6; 10.8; 11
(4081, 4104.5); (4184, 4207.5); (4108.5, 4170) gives 1.6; 12.7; 11.9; 12.4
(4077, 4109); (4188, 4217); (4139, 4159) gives 1.3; 12.4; 12.5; 12.4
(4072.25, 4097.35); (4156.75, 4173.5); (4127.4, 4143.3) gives 1.5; 12.8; 12.5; 12.6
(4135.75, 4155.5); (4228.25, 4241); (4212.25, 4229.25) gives 1.9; 11.6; 9.93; 10.2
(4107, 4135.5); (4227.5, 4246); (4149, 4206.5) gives -5.0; 11.8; 10.6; 11.2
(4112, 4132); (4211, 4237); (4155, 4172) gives -2.7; 12.2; 9.57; 11.1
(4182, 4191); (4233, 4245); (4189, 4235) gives 5.1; 12.2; 12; 12.1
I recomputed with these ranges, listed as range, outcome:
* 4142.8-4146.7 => 8.88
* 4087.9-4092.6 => 15.4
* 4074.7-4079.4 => 11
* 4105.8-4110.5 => 11.8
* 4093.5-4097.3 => 12.3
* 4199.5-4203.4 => 9.4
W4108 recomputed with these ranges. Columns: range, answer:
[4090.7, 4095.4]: 14.8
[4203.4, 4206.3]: 12.7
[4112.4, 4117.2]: 11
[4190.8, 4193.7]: 13.7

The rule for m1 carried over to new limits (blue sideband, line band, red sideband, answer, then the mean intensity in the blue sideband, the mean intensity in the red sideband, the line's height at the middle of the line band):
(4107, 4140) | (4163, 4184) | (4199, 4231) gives -0.10 mag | 11.9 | 10.3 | 11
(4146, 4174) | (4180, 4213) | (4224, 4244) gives -0.17 mag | 12.4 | 8.91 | 10.7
